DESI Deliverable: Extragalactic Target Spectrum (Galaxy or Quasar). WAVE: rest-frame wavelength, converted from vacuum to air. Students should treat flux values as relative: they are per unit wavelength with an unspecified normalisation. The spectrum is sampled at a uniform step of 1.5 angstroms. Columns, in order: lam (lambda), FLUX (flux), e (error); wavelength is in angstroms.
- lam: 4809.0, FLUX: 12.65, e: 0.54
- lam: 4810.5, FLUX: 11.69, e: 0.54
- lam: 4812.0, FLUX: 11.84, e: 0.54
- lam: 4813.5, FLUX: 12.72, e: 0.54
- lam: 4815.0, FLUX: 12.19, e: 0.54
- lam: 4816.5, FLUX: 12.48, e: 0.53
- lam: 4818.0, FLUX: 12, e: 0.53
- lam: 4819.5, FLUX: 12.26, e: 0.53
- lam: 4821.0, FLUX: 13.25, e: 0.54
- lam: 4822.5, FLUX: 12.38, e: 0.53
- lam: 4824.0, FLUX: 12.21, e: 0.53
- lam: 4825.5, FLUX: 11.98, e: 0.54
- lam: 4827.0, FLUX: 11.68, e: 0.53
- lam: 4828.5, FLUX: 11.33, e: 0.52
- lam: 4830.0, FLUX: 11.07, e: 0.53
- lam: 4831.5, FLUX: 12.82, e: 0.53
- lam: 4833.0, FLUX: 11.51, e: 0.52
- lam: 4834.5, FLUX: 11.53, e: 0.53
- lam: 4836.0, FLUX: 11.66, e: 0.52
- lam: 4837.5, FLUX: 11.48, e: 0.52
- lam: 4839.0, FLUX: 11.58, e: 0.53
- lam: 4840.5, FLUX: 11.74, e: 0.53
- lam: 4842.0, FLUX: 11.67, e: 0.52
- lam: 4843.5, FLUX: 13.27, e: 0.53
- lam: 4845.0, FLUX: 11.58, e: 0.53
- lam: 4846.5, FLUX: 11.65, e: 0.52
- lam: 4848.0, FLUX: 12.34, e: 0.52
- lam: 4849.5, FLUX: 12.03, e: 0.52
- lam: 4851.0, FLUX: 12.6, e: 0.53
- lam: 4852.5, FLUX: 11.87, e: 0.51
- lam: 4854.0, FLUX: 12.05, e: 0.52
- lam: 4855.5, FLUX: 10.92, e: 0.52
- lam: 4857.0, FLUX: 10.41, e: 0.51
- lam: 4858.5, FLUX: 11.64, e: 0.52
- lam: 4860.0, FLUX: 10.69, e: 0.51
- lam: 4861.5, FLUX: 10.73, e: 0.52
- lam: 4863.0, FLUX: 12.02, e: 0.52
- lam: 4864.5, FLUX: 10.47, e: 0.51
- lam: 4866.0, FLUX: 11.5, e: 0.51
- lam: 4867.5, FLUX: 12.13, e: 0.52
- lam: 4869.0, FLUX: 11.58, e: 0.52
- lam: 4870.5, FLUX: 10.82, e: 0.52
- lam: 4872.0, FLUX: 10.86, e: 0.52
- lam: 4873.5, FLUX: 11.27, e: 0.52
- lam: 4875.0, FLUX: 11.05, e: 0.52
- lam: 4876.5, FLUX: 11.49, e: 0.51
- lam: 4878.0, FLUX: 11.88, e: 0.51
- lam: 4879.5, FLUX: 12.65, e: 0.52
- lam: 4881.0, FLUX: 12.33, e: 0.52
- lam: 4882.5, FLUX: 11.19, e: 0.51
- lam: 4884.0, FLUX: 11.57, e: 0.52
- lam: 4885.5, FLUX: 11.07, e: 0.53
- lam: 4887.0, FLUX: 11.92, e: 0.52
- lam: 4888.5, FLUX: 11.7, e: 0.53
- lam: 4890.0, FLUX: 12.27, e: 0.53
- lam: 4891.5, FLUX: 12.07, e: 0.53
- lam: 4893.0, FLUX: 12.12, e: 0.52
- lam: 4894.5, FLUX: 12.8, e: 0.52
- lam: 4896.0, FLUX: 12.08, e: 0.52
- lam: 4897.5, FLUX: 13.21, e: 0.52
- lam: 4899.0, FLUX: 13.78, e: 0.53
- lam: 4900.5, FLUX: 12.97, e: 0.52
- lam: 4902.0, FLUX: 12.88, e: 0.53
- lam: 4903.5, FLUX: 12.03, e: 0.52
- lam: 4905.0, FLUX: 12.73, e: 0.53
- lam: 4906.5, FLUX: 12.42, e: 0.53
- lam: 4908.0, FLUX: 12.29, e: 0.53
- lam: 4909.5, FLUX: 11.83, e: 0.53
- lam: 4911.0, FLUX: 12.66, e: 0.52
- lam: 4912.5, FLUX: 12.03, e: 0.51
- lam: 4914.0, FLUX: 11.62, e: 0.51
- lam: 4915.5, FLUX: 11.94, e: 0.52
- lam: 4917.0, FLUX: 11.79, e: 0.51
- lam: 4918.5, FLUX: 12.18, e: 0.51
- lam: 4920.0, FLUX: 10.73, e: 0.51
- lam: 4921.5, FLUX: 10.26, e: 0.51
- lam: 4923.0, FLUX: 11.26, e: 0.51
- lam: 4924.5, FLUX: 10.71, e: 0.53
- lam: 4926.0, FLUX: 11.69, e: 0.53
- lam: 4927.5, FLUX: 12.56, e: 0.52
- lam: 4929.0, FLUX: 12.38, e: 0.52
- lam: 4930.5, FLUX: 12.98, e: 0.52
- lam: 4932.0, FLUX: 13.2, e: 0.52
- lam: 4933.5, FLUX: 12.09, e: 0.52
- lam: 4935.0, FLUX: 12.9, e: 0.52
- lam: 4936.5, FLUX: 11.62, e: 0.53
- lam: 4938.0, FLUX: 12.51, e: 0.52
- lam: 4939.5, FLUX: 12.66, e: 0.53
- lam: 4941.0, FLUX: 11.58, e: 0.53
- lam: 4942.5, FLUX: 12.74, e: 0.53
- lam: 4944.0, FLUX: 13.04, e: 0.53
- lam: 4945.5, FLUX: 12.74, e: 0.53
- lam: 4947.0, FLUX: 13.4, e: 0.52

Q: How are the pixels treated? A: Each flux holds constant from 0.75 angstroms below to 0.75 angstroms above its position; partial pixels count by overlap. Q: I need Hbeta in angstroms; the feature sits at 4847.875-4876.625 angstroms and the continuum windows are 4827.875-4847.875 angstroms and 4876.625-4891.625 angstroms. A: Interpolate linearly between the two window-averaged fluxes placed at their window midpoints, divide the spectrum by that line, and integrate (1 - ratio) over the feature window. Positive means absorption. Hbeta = 1.0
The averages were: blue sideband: 11.8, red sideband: 11.8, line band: 11.4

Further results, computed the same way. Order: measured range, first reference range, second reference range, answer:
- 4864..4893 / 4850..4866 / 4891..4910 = 0.9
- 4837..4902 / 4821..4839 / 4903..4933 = 0.5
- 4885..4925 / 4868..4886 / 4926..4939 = -0.3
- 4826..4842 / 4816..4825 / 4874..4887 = 0.8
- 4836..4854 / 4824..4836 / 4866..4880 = -0.5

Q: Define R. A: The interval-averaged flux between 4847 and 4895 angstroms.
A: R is 11.6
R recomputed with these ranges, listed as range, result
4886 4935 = 12.2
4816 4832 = 12.1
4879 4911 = 12.3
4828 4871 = 11.6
